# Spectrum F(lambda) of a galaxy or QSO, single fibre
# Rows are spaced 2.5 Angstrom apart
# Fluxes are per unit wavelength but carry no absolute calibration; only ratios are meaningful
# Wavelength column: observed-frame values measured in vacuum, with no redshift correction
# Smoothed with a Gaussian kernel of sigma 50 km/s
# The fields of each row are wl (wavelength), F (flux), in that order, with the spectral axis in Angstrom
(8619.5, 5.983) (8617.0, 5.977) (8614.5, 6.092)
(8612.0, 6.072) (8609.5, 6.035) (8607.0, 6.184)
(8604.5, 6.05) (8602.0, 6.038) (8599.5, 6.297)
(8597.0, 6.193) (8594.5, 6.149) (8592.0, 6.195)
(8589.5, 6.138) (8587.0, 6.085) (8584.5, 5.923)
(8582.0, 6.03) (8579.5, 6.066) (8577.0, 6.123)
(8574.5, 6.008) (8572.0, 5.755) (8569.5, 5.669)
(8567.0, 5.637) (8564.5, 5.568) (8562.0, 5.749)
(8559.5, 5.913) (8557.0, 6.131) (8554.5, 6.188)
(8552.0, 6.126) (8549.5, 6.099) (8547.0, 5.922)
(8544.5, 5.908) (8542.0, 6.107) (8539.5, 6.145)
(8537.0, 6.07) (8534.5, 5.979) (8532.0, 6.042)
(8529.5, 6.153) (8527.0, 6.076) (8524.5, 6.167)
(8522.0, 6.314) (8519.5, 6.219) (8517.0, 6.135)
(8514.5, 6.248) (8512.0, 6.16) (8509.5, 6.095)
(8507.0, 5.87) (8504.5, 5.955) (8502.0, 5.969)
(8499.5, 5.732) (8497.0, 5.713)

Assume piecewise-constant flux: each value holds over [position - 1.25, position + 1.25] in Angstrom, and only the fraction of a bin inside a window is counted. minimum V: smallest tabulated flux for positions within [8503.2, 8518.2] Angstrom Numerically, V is 5.87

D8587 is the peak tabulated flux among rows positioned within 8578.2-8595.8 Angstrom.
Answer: 6.195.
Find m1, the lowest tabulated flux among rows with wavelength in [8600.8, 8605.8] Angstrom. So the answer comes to 6.038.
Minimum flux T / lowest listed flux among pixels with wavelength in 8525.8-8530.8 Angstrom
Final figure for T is 6.076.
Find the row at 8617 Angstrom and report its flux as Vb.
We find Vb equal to 5.977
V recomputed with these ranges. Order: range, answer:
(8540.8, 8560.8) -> 5.908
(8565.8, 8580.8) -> 5.637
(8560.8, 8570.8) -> 5.568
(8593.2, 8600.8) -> 6.149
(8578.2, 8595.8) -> 5.923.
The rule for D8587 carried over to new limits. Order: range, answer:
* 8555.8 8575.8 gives 6.131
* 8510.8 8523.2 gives 6.314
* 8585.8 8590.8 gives 6.138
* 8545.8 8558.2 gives 6.188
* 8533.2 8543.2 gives 6.145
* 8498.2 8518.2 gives 6.248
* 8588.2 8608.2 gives 6.297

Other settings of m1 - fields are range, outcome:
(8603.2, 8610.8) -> 6.035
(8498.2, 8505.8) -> 5.732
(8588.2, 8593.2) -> 6.138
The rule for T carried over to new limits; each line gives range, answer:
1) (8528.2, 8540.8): 5.979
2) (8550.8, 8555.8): 6.126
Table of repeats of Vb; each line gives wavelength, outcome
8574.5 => 6.008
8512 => 6.16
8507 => 5.87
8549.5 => 6.099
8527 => 6.076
